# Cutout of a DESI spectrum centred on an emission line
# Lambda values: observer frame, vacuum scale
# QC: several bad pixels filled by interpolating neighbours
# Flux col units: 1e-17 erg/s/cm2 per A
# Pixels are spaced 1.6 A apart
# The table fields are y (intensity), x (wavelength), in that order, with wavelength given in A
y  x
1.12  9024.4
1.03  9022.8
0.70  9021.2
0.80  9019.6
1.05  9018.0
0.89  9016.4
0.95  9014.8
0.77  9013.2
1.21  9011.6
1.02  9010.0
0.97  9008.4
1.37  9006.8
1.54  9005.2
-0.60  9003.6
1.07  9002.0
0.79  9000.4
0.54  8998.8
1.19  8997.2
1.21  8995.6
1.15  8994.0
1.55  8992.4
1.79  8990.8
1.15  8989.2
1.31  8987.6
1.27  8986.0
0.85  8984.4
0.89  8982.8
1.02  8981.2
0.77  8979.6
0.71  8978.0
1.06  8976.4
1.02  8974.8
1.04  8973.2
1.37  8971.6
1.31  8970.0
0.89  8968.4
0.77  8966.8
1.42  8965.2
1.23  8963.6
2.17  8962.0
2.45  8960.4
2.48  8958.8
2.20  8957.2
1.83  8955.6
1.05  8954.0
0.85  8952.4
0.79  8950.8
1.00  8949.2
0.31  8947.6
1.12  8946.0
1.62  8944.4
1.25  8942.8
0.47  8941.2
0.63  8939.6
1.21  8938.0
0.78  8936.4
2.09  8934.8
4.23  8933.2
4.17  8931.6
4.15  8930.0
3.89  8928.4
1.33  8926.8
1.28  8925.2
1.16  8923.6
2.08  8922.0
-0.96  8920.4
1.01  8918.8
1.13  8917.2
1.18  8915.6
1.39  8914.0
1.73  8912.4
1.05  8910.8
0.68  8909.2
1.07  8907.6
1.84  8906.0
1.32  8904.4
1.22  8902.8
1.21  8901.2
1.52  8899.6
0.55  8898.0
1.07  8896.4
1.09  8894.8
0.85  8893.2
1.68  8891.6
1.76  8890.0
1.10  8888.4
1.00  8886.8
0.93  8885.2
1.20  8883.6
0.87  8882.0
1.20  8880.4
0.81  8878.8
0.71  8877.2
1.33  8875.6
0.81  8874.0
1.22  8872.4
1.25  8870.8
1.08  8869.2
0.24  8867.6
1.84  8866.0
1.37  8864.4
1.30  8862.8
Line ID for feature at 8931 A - H-alpha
